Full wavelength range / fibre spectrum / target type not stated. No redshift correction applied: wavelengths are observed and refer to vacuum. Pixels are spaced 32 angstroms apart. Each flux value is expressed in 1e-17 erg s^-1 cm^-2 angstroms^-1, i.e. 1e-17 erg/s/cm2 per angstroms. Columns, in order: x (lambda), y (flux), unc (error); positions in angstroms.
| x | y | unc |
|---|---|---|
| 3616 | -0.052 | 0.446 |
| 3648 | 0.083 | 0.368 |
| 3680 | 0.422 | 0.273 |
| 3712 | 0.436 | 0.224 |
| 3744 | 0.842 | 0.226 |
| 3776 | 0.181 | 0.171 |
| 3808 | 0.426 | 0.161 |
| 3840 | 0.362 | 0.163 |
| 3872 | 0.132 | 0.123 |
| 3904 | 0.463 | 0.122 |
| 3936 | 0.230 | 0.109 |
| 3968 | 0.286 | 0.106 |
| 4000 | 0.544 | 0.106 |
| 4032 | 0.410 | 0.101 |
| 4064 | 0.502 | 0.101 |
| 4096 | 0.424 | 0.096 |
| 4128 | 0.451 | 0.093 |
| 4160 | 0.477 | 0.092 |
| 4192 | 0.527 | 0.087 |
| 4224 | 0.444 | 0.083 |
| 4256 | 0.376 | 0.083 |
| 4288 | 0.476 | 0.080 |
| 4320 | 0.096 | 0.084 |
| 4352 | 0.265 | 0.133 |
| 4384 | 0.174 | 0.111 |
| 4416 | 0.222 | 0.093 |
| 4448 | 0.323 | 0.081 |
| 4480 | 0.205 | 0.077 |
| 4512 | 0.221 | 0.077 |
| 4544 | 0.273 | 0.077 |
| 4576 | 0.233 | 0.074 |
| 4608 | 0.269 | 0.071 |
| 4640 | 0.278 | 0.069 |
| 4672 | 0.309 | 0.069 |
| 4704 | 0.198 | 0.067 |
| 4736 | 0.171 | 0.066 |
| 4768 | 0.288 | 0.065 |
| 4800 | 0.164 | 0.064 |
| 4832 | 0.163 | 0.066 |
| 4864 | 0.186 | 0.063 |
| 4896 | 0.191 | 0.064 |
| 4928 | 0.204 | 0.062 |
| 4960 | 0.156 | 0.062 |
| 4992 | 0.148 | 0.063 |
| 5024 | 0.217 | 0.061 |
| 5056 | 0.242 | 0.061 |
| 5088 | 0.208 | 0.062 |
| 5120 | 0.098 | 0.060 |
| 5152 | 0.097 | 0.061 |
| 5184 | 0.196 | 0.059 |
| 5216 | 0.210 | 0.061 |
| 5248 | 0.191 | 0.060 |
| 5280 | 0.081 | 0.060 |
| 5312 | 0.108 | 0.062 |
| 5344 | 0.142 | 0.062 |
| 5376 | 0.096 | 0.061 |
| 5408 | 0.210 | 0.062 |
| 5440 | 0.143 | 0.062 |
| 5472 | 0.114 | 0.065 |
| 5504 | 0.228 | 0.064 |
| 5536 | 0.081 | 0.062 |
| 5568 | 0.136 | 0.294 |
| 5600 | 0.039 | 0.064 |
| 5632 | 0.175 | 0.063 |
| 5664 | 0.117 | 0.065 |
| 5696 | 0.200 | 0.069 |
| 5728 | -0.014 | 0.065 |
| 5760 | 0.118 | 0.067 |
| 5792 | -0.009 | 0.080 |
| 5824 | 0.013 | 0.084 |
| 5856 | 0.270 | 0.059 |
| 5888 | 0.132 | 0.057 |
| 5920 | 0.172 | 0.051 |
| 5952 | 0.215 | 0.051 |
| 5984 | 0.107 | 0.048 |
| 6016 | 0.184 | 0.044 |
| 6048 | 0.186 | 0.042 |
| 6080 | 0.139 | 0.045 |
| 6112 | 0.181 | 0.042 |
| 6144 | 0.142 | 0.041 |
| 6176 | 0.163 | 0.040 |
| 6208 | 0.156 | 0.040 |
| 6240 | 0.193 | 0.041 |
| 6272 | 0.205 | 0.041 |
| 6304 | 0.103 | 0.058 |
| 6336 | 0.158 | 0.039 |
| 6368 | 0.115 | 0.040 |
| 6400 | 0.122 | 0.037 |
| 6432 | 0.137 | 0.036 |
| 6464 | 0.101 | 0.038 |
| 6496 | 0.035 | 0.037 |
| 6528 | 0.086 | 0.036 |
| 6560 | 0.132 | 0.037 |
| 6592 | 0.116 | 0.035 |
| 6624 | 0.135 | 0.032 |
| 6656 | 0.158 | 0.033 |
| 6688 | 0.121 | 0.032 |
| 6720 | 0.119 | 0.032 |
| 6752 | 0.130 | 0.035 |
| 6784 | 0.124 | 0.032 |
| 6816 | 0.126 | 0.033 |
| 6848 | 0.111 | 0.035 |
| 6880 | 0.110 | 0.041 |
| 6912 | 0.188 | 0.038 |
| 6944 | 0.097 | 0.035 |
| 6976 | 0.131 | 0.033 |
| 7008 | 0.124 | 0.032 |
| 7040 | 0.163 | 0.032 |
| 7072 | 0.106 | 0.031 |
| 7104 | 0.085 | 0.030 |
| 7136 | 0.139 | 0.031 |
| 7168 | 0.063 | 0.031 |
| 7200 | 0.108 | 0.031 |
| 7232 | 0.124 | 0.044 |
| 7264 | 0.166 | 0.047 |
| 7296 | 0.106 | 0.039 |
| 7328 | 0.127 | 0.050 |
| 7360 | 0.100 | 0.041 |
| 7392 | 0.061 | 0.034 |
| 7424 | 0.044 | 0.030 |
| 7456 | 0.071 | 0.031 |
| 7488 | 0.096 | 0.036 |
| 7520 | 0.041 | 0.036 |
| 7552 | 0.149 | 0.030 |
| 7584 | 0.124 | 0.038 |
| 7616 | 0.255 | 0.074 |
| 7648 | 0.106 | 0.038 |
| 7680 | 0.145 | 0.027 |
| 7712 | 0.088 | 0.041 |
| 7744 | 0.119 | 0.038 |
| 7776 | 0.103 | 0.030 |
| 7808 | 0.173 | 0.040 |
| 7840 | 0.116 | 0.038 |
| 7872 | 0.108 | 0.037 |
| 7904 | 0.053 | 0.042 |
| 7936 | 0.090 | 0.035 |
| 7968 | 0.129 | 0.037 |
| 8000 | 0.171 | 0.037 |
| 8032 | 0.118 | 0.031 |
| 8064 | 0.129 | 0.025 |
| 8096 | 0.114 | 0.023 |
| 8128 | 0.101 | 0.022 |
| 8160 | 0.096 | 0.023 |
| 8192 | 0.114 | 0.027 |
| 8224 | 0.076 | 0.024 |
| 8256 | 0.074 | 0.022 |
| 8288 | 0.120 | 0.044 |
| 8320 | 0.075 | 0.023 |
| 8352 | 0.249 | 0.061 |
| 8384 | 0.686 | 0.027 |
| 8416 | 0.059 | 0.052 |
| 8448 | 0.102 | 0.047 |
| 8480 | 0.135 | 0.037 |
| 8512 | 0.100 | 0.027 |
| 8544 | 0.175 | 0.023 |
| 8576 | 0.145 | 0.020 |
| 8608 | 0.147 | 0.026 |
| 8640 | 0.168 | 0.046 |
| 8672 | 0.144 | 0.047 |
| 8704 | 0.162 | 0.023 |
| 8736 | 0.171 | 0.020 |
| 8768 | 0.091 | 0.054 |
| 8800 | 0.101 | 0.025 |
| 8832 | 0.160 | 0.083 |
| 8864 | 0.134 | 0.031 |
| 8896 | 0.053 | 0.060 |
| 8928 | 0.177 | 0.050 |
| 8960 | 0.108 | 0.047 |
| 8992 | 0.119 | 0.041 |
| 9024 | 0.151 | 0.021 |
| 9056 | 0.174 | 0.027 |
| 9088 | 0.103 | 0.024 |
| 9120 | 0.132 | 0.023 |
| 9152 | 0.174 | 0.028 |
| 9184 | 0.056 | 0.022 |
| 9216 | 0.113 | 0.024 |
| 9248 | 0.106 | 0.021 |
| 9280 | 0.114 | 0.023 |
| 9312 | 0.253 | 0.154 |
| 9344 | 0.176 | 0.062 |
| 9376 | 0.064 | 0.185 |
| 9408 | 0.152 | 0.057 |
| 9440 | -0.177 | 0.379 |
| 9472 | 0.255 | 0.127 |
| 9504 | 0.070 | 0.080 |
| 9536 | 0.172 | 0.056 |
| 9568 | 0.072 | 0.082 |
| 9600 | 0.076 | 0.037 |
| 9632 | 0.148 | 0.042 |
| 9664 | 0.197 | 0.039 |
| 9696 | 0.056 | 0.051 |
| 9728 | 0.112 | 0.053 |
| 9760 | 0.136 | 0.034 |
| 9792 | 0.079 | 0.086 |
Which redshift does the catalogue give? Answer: 1.245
